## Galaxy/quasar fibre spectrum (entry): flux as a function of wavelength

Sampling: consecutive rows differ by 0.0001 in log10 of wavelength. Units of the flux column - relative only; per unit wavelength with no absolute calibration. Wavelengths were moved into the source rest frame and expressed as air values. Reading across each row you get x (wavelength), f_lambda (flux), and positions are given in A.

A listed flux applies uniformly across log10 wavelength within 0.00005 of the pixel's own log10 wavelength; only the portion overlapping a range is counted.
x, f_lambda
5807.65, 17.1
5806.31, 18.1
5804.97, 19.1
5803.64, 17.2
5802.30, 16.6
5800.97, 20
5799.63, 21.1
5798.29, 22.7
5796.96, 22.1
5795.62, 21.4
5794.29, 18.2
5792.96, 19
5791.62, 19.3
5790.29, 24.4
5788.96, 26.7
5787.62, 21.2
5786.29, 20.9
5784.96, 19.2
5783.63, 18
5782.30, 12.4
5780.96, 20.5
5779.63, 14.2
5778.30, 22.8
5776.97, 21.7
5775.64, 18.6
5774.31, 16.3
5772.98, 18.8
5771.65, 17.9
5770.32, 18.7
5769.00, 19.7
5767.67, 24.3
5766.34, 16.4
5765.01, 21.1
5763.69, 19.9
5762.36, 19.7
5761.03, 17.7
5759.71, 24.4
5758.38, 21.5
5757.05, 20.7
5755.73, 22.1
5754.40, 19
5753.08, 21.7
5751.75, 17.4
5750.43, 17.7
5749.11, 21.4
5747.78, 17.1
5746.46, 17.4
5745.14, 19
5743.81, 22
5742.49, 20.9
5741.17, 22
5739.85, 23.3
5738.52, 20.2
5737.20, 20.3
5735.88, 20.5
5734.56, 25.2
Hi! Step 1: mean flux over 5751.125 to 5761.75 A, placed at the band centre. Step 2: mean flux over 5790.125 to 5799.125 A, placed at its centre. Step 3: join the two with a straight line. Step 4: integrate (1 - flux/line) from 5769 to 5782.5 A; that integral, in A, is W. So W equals 1.5 A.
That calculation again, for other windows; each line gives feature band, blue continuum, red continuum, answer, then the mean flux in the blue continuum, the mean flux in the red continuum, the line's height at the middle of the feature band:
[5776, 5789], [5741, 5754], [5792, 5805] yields 0.2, 19.6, 19.8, 19.7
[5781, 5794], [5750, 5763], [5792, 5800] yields 0.3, 20.2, 20.7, 20.6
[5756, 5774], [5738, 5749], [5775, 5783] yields -0.9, 20.3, 18.4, 19.1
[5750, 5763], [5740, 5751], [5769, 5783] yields -0.6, 19.9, 18.3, 19.3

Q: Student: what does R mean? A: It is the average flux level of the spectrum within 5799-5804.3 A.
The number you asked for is 18.7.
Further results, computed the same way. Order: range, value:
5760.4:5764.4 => 19.1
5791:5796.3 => 19.5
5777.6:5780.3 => 18.6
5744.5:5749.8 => 18.7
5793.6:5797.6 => 20.6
